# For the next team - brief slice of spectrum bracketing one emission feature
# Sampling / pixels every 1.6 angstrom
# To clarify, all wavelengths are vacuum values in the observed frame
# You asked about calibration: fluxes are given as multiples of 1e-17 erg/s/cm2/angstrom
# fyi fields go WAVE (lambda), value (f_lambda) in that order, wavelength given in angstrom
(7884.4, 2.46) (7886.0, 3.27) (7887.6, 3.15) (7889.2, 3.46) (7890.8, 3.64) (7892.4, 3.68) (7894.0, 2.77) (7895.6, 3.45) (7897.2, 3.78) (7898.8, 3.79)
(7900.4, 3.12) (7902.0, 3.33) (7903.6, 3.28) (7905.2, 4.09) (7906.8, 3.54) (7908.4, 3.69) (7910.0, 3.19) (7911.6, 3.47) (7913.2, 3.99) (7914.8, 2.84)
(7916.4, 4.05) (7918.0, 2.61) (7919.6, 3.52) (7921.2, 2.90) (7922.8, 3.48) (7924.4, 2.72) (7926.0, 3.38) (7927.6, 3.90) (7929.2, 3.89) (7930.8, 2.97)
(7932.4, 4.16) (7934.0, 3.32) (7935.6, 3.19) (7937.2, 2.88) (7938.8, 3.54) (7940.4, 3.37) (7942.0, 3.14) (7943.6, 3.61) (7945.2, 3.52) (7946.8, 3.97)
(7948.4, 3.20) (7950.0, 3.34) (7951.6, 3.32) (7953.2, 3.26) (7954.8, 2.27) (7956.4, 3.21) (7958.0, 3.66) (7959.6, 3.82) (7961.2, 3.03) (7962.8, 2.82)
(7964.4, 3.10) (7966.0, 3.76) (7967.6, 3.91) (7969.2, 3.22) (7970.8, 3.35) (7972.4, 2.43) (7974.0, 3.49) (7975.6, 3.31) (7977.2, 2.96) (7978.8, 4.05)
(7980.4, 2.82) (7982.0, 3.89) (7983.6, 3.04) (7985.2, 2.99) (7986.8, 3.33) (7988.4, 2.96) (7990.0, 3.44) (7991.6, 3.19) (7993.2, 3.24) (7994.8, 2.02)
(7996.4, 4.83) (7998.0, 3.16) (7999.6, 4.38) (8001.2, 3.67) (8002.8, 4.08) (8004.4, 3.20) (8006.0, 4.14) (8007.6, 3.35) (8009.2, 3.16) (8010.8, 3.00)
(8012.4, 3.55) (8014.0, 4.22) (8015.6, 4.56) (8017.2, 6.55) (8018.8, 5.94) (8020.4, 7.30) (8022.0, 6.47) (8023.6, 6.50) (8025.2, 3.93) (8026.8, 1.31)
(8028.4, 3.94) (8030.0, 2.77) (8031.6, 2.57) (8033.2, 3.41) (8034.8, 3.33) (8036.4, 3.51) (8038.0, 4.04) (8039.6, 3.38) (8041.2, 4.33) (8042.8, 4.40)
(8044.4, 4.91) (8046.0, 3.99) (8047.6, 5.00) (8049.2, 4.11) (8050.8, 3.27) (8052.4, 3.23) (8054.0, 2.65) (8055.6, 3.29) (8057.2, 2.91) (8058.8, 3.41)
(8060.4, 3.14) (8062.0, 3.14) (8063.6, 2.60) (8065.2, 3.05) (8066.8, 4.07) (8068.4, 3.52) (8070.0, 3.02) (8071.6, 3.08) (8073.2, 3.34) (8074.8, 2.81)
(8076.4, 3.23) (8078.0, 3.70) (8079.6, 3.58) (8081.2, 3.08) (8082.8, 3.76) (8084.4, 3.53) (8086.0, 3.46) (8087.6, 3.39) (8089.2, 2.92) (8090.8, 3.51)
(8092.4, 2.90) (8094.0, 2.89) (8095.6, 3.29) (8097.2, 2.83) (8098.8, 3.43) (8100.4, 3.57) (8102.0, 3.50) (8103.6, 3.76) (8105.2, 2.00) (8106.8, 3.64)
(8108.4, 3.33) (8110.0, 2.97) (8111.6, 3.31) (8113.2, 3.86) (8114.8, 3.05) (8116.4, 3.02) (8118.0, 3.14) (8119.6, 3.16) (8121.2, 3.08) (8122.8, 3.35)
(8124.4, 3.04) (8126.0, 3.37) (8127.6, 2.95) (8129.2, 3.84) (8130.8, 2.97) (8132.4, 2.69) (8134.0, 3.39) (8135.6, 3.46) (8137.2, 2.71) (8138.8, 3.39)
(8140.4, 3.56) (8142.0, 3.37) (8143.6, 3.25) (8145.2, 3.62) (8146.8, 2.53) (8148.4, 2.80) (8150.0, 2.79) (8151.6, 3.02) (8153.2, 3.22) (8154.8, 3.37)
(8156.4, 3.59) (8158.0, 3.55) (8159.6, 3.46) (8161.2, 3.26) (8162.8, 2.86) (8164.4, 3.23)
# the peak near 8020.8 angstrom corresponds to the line H-alpha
